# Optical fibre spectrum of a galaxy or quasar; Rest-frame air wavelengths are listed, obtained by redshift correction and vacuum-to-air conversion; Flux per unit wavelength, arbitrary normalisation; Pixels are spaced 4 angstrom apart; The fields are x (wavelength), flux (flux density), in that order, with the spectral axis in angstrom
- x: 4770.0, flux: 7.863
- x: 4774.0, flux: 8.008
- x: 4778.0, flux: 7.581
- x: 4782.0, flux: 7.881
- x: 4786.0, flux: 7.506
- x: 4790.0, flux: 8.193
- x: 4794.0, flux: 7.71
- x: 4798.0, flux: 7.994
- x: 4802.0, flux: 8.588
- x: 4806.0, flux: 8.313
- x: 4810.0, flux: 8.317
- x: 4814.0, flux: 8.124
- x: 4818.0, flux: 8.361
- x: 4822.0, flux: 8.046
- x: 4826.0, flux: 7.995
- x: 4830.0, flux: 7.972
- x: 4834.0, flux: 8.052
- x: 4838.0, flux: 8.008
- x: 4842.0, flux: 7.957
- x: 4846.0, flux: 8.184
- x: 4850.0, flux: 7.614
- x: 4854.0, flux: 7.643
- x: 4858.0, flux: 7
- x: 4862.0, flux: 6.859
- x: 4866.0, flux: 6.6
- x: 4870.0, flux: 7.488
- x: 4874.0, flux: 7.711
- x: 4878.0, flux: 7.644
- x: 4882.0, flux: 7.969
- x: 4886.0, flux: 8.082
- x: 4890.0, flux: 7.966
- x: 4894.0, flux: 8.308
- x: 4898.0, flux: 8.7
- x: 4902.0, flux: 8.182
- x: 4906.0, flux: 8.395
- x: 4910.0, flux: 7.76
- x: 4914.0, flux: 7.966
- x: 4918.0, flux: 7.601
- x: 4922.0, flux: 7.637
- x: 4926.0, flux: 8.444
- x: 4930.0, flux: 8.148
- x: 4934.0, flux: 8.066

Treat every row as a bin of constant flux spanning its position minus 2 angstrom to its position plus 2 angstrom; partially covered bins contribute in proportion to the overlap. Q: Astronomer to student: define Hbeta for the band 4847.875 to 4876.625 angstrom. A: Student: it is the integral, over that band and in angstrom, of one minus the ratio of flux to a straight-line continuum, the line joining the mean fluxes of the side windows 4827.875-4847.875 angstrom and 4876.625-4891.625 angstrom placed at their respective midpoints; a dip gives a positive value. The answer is 2.5 angstrom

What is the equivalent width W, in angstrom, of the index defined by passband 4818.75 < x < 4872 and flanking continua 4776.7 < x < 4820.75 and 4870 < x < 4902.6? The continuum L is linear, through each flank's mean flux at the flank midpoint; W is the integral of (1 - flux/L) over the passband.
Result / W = 2.5 angstrom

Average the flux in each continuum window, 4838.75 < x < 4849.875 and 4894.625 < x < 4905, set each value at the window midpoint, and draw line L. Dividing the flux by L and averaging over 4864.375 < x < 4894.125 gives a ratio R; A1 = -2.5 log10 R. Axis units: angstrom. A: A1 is 0.08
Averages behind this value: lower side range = 7.99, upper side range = 8.42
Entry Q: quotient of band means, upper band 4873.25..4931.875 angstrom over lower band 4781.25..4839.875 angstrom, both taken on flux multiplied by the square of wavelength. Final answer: 1.03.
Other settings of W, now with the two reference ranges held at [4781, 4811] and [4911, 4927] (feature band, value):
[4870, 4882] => 0.4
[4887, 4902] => -0.7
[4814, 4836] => -0.2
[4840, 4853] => 0.1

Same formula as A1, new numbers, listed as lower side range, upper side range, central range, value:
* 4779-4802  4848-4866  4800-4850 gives -0.08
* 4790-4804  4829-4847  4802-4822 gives -0.03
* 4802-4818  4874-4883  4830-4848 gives 0.01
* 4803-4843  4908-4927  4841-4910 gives 0.03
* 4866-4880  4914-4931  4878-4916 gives -0.06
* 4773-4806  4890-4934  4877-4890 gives 0.02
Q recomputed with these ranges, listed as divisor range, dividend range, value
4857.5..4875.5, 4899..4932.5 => 1.15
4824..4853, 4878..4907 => 1.05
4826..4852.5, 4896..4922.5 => 1.04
